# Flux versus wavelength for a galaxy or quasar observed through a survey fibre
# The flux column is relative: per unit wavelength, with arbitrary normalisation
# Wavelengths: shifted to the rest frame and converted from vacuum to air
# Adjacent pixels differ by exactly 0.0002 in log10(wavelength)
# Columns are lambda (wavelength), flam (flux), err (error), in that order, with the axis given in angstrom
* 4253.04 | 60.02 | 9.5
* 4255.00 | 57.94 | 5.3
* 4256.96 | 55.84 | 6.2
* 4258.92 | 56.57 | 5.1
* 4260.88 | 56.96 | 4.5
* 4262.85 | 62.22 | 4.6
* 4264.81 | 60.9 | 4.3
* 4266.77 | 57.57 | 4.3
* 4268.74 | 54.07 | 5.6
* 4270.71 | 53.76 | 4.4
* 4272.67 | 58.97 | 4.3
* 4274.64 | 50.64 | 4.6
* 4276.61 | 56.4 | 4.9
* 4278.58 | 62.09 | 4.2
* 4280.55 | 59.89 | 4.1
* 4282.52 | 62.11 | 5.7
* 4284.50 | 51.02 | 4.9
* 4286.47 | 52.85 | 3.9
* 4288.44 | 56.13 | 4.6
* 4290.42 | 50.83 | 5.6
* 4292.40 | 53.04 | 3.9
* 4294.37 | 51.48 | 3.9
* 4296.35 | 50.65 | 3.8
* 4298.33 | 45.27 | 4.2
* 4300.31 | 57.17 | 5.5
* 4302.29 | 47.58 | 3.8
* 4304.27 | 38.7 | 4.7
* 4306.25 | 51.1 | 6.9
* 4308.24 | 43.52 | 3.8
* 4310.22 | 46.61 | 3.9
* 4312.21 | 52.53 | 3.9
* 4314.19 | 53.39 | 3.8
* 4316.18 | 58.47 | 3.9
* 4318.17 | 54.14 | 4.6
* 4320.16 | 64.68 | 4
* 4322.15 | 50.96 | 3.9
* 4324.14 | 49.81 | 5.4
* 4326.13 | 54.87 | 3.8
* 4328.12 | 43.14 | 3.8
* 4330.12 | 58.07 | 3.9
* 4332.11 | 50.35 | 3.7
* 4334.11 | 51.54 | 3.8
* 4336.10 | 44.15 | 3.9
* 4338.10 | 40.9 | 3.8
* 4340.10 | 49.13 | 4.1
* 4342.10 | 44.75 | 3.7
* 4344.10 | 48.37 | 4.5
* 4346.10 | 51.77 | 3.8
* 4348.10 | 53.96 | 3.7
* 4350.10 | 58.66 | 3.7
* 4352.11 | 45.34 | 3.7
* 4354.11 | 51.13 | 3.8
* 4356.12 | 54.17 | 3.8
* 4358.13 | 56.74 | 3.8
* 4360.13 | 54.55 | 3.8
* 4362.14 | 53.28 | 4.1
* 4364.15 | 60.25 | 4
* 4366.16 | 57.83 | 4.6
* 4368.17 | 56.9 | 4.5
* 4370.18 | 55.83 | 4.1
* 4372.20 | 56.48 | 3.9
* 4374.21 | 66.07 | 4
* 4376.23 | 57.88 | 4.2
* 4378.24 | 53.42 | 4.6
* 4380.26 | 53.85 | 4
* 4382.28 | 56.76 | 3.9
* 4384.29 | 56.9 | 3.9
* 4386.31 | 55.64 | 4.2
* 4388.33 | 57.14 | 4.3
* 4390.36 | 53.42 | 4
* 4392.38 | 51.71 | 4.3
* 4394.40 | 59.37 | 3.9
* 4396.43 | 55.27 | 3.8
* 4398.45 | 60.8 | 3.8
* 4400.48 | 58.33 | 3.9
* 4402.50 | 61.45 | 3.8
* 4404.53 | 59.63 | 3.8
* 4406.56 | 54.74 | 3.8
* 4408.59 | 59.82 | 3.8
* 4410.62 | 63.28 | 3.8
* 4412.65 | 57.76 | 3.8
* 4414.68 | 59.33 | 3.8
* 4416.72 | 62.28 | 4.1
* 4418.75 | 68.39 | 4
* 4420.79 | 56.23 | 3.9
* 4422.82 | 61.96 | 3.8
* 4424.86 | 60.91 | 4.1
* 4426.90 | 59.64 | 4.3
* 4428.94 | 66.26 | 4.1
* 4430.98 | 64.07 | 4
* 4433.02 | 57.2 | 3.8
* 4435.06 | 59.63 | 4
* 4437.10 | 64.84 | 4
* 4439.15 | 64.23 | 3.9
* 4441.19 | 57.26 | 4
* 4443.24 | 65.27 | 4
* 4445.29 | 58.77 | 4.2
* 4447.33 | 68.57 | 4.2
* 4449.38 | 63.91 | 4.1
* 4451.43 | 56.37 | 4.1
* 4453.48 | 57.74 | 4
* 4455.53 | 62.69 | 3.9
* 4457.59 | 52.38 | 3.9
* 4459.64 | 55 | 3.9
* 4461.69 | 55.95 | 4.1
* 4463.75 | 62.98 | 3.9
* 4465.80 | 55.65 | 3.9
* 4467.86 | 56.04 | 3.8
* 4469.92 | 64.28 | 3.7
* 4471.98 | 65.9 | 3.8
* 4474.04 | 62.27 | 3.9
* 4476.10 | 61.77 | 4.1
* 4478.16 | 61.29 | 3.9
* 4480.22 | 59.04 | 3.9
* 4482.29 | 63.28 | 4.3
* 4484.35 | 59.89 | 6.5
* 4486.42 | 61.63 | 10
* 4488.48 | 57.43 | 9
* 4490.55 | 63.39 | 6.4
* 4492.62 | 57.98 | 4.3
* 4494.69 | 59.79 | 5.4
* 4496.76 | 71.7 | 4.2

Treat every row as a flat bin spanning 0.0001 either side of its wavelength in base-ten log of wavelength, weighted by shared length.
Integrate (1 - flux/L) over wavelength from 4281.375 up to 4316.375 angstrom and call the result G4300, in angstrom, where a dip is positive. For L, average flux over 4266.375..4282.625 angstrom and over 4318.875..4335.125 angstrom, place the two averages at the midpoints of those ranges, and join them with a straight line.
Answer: 2.6 angstrom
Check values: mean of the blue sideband 57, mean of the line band 51.1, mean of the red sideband 52.9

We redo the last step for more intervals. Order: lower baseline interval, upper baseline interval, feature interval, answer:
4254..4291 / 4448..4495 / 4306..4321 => 1.1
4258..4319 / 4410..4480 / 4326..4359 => 3.5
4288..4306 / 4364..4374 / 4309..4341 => 1.0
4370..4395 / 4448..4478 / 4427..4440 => -0.9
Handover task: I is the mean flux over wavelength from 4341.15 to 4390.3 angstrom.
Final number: 54.9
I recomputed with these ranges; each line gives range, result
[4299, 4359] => 50.8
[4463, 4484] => 61.2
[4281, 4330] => 51.9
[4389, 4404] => 57.3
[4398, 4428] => 60.3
